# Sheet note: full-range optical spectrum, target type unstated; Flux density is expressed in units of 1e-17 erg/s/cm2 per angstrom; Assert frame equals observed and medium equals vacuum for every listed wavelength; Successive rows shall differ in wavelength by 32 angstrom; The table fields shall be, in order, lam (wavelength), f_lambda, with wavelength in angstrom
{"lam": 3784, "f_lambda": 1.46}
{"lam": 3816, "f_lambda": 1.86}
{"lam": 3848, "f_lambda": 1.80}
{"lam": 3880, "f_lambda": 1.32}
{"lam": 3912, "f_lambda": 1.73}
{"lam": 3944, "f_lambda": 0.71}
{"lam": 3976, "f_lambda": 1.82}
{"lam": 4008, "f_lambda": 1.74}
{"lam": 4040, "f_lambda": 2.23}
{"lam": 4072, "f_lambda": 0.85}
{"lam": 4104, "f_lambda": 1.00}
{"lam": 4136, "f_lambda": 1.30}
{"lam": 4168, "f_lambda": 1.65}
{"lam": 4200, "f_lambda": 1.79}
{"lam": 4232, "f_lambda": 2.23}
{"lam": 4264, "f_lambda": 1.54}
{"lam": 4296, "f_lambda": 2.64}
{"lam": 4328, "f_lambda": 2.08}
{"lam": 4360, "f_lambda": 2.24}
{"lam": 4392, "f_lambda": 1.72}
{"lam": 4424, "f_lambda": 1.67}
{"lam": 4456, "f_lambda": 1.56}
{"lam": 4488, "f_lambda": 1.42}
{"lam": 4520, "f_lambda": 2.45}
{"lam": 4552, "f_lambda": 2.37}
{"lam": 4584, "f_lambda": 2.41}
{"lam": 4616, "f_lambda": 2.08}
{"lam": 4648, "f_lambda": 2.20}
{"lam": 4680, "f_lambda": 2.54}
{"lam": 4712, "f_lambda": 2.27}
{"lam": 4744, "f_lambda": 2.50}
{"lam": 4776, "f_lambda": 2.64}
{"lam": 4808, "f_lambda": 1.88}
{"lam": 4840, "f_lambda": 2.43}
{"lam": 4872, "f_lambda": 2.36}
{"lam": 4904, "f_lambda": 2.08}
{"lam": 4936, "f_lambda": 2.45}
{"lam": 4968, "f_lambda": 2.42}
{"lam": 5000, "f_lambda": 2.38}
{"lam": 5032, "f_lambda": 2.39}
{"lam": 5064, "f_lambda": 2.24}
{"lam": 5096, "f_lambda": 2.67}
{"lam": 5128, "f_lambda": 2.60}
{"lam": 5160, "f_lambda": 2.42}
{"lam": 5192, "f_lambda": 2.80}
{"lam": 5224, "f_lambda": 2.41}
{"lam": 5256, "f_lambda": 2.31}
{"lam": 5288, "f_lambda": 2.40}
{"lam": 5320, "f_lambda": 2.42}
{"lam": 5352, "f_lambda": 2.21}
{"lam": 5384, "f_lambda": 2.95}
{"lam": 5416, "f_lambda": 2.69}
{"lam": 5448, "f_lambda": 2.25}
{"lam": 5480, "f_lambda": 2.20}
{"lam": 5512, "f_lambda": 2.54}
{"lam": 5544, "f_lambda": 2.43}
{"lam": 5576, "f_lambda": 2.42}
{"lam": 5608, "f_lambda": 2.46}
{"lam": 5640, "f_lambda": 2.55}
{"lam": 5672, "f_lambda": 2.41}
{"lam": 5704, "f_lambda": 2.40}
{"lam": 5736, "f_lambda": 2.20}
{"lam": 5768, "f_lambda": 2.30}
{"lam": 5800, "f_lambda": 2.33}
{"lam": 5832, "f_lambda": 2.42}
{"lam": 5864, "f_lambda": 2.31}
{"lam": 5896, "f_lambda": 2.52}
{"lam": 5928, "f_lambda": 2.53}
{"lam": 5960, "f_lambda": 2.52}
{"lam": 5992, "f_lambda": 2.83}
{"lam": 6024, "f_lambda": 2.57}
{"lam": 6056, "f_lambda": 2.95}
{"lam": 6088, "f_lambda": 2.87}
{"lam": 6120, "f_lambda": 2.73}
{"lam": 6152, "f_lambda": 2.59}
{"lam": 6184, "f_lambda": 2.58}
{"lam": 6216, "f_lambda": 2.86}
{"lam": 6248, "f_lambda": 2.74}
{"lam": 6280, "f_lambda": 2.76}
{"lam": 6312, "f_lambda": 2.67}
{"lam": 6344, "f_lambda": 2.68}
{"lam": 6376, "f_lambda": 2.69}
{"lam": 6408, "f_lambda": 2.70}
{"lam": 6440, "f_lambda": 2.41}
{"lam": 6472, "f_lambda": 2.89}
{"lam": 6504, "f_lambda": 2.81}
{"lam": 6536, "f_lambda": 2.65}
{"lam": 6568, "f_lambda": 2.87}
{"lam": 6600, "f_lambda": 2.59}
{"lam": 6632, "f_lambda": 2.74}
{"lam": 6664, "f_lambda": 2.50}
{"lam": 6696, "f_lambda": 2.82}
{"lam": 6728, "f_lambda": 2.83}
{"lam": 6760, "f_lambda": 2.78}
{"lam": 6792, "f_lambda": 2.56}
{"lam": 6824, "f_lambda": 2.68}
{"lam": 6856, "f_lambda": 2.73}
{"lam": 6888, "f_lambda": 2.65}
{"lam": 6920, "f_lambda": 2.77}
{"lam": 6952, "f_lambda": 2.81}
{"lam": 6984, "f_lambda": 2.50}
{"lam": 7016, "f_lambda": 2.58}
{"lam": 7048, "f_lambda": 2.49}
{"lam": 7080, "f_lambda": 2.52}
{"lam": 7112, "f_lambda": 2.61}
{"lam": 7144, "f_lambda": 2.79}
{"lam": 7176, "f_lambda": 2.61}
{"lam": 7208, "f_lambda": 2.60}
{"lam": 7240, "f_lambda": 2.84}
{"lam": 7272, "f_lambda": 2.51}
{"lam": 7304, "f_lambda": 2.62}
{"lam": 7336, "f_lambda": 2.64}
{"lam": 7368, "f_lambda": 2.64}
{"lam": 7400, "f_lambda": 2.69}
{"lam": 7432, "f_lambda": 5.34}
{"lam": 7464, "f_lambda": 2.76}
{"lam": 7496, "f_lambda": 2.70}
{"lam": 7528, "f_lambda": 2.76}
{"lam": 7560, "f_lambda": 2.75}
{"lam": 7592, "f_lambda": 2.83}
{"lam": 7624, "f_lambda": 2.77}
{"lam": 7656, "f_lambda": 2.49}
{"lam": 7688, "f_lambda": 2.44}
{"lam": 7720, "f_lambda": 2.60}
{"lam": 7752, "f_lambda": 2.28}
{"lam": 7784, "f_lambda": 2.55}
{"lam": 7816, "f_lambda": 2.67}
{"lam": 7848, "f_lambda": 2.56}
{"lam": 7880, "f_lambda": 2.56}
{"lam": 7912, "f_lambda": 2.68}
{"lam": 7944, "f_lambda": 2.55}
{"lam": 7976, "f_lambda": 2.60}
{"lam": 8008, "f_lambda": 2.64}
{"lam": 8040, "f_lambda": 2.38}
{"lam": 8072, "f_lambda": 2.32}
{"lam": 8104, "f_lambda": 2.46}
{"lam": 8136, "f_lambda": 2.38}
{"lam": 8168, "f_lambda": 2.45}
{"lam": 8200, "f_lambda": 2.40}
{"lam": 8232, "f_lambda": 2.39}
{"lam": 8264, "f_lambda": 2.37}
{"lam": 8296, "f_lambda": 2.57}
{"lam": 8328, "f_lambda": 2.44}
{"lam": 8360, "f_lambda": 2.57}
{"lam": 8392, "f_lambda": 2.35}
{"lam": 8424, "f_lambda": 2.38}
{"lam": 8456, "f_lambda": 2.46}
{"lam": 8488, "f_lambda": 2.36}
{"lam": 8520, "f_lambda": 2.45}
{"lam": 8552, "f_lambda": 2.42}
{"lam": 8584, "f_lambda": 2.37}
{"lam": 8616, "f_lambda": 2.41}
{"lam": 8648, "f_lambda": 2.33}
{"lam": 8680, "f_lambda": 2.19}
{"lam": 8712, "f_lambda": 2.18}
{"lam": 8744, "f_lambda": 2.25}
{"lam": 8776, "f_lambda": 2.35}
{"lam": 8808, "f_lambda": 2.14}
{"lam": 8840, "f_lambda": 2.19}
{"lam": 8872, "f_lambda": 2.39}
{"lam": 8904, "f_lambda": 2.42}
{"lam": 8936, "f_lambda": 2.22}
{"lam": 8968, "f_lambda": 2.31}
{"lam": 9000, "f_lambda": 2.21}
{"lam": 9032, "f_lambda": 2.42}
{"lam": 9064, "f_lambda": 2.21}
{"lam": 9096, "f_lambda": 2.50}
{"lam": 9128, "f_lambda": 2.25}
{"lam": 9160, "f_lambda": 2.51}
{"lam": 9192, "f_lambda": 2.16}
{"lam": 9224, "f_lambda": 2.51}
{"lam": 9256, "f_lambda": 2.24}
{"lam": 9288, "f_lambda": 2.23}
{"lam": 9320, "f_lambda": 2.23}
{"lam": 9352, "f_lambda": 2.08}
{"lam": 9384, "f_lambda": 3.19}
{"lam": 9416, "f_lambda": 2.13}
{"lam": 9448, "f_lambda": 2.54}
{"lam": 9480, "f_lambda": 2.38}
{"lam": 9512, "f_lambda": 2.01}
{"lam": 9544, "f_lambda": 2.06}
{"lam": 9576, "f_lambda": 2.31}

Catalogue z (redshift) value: 0.13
